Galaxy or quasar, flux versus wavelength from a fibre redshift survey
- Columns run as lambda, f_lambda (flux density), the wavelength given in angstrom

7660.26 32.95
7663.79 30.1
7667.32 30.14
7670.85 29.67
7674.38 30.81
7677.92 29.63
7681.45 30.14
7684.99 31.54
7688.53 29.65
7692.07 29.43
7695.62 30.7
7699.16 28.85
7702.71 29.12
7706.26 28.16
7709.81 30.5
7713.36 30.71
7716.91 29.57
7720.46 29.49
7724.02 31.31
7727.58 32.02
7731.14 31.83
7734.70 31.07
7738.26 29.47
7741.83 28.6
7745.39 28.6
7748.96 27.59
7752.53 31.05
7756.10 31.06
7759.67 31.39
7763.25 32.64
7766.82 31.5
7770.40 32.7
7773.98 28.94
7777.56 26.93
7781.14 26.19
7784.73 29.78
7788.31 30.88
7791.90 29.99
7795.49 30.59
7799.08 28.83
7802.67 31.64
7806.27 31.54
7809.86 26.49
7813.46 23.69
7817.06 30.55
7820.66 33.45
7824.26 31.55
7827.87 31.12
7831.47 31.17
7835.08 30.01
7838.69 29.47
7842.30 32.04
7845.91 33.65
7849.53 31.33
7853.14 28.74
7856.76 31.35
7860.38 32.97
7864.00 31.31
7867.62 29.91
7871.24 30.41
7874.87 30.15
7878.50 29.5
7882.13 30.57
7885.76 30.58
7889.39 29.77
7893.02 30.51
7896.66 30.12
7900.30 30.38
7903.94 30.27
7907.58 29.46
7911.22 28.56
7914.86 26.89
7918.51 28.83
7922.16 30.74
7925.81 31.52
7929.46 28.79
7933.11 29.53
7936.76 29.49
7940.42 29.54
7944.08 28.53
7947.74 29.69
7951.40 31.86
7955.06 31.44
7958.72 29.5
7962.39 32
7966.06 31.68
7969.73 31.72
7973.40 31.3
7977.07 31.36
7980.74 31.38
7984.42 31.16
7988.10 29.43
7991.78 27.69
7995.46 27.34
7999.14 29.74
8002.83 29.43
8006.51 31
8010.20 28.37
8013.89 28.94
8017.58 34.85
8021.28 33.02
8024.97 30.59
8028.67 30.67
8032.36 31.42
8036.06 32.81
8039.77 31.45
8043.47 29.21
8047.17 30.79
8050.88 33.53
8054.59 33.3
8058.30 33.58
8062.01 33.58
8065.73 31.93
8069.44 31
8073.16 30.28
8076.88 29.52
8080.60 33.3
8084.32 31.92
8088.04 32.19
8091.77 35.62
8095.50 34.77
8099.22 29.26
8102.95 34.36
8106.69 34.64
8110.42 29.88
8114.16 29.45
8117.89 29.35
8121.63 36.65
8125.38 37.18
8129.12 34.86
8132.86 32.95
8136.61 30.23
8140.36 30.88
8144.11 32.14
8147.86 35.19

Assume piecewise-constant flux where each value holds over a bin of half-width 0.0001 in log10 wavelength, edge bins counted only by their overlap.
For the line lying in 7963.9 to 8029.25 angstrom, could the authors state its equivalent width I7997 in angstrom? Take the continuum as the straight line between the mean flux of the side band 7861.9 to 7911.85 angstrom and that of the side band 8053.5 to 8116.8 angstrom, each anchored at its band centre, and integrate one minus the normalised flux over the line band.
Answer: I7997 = 1.6 angstrom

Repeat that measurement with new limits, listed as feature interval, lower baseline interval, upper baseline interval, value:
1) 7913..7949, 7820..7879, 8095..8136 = 2.6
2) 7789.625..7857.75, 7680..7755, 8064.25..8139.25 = 0.7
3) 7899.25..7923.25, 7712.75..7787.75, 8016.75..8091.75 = 1.5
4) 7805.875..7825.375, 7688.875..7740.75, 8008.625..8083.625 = 0.8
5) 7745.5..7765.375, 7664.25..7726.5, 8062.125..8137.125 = -0.1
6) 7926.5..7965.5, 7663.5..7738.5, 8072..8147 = 1.8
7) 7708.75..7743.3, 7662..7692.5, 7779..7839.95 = -0.5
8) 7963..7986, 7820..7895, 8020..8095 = 0.1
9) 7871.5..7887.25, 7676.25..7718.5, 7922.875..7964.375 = -0.1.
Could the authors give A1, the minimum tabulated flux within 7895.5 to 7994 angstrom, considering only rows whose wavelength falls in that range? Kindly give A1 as 26.89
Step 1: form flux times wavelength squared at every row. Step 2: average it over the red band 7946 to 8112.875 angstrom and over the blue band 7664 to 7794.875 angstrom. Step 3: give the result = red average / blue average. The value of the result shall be 1.13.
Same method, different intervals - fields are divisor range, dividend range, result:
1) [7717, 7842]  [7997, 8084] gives 1.11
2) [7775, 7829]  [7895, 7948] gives 1.03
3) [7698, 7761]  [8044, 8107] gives 1.18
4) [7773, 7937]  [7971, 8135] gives 1.11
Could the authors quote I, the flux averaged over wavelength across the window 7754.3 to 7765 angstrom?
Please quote 31.7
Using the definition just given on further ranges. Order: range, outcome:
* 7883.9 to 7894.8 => 30.3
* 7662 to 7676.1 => 30.2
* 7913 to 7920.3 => 27.9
